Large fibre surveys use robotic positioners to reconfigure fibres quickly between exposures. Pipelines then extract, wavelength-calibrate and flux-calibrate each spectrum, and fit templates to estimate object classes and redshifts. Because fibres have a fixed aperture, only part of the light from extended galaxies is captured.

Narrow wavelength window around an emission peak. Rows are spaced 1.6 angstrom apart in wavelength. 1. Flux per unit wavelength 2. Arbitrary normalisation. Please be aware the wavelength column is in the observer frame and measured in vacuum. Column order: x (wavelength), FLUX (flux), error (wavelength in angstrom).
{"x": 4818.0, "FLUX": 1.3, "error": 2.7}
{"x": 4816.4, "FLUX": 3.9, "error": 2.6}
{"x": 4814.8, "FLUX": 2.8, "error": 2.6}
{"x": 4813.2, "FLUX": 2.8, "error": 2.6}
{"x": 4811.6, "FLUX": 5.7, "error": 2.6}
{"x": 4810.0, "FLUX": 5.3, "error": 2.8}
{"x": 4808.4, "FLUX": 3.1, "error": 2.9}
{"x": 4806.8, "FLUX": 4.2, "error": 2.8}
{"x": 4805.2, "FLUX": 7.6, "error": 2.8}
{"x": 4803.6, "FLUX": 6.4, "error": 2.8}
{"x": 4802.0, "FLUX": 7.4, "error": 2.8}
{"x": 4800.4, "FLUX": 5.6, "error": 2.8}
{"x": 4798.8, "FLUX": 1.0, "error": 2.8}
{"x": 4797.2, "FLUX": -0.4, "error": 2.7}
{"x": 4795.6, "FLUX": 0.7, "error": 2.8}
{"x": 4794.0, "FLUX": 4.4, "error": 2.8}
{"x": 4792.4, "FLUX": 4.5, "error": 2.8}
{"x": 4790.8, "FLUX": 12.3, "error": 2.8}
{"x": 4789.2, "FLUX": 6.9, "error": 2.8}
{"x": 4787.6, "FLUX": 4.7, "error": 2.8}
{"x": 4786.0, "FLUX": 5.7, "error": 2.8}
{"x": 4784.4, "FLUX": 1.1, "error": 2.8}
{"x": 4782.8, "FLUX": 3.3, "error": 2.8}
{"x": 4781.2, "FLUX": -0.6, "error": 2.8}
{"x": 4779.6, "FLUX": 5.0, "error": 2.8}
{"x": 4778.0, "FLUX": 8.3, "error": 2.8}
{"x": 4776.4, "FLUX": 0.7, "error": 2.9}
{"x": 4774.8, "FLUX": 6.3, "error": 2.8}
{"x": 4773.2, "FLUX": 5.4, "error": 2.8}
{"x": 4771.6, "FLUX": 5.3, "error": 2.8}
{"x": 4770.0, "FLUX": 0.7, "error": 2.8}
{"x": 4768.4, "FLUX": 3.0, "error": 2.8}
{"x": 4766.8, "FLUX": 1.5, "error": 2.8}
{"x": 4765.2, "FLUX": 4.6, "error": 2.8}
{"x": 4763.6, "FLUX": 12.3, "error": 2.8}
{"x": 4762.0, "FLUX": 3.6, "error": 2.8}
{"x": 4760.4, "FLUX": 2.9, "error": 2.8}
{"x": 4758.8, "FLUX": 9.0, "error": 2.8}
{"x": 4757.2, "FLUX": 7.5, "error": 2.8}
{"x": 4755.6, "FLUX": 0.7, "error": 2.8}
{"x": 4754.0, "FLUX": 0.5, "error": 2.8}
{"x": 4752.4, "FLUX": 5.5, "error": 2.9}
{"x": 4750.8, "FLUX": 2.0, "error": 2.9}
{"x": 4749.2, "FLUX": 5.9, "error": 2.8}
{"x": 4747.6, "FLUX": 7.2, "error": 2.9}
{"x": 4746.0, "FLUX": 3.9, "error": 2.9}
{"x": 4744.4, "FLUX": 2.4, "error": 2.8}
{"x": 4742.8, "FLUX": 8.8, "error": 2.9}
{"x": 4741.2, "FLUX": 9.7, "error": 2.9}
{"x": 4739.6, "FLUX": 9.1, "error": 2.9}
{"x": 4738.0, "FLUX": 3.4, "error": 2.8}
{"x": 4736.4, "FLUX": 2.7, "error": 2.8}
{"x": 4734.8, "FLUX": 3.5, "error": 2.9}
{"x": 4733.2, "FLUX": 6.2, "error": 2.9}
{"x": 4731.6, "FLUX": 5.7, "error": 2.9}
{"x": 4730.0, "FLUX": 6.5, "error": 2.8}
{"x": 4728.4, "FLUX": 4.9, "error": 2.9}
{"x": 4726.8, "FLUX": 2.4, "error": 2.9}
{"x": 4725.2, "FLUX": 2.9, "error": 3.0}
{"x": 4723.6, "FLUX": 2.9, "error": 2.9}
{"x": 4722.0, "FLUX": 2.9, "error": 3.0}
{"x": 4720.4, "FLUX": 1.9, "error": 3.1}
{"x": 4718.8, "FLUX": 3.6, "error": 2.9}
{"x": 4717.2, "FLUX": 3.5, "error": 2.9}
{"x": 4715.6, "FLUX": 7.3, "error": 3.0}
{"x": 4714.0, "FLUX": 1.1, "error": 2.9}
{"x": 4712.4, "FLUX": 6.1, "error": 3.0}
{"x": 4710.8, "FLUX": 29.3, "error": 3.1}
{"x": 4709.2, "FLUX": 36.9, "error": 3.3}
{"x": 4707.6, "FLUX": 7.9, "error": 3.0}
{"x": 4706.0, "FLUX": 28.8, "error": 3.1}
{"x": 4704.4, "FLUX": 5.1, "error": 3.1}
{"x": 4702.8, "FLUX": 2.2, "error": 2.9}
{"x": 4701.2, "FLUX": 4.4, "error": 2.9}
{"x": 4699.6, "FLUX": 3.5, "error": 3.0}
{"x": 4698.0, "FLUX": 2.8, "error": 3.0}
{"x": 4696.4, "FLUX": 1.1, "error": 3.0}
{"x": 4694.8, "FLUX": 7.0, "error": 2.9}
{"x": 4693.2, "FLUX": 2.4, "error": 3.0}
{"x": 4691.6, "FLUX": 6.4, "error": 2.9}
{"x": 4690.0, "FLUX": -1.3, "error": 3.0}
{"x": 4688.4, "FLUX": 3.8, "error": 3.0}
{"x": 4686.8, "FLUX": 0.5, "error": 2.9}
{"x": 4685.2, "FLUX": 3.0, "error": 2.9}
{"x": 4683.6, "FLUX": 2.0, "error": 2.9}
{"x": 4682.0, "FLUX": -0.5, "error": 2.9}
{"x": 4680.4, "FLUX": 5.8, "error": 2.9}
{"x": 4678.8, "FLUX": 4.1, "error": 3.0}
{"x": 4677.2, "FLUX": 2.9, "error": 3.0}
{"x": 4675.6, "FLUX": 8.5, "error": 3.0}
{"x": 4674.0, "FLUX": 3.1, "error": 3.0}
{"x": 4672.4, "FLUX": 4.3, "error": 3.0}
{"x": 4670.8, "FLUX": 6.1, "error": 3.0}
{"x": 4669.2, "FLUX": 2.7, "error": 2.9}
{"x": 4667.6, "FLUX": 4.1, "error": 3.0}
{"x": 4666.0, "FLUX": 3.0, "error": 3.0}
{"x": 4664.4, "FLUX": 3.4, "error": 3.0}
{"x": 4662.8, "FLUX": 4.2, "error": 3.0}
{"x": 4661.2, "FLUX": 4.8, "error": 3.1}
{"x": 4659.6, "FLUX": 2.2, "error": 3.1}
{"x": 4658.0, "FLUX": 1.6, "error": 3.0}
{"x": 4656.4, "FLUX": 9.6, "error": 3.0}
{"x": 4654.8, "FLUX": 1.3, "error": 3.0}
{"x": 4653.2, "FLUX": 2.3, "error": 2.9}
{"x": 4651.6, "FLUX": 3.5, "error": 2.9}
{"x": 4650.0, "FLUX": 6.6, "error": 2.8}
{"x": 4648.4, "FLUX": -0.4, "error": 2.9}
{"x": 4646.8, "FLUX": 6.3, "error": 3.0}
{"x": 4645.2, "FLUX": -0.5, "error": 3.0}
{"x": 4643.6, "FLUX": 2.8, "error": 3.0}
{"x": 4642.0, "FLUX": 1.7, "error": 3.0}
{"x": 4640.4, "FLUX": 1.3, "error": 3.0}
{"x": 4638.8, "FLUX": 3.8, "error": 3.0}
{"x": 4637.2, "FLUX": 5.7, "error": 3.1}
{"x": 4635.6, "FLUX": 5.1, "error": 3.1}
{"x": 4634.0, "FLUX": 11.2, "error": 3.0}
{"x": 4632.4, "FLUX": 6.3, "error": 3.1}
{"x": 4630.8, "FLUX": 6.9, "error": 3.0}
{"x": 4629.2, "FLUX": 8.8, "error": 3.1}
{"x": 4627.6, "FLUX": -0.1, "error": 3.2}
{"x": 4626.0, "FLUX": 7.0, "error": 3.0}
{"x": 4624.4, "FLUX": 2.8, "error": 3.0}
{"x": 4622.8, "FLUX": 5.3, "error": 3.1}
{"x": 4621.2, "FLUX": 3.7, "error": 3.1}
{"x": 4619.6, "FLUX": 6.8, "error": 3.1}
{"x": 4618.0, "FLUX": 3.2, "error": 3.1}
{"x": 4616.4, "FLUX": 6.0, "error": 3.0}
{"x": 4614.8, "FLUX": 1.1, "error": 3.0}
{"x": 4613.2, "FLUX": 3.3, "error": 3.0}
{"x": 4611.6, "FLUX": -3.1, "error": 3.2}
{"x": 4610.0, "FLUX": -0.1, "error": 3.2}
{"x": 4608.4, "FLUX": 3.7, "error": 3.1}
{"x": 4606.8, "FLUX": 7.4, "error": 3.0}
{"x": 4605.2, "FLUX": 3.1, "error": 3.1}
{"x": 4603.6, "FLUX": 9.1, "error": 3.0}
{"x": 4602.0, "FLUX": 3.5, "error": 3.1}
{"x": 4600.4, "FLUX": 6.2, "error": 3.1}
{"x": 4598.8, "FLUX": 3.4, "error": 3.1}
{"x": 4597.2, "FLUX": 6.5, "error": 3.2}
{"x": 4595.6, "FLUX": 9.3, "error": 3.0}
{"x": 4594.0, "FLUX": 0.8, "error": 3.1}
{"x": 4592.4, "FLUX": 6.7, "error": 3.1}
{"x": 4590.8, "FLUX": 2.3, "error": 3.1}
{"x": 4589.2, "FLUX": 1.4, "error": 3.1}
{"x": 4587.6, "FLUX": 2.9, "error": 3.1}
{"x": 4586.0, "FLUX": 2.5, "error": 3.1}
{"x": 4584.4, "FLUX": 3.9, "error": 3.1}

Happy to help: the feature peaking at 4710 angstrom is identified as [O II] 3727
